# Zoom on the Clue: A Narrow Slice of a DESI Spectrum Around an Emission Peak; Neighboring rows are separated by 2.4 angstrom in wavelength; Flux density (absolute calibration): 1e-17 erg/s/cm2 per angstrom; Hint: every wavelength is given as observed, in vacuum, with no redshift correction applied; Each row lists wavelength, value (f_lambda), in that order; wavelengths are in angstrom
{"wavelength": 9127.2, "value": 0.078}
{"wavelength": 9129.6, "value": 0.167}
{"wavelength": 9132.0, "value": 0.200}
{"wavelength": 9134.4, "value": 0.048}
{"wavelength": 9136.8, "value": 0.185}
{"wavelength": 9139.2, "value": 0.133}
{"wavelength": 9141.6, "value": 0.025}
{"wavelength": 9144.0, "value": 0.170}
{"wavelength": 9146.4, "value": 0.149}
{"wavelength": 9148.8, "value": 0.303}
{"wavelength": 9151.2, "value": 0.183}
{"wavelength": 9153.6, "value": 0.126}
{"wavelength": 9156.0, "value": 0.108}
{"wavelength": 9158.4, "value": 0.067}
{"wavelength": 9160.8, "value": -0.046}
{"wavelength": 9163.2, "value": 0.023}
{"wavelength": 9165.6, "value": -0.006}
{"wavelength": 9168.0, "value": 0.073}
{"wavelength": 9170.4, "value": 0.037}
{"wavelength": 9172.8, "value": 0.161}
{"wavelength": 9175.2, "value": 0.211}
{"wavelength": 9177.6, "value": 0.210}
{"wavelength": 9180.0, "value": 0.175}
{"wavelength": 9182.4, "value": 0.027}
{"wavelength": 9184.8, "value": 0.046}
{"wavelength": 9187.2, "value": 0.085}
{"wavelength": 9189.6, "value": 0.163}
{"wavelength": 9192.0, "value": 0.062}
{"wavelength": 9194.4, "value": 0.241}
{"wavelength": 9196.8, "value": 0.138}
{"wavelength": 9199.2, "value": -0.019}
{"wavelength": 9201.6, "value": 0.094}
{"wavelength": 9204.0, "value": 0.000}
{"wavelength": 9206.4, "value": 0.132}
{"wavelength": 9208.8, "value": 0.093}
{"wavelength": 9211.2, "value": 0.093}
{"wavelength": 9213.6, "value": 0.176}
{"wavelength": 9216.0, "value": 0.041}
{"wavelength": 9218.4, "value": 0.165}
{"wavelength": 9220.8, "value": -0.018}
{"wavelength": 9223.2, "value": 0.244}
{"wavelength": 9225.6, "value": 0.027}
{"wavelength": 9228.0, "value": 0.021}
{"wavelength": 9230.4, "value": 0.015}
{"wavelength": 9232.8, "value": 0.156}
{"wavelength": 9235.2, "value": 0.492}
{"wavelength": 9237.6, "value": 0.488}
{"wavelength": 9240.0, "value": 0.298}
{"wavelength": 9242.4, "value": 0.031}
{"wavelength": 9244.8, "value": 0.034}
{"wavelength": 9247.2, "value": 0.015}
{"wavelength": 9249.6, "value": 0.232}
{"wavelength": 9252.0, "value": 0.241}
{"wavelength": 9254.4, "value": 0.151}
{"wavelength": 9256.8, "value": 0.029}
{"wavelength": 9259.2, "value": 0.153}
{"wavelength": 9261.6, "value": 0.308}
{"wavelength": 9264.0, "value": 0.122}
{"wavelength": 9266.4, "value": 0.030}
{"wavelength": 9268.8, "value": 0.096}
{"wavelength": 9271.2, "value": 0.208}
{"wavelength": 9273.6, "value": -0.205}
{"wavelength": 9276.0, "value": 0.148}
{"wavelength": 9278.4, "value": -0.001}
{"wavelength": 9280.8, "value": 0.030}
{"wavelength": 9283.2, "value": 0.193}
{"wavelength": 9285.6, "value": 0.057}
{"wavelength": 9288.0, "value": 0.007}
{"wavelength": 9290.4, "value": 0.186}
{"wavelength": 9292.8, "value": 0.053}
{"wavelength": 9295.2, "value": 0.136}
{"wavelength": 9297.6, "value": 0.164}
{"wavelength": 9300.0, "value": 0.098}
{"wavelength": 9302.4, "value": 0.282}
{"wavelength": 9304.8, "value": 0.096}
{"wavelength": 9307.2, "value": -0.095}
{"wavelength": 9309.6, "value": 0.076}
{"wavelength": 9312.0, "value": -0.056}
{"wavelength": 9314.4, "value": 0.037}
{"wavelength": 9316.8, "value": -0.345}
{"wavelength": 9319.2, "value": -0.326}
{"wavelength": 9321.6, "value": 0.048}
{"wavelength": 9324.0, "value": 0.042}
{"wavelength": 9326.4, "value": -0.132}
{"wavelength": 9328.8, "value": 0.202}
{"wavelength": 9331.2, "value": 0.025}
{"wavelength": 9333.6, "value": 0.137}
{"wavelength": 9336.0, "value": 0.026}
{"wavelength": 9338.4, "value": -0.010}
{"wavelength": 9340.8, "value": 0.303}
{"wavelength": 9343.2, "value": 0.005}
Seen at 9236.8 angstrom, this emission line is [O III] 5007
